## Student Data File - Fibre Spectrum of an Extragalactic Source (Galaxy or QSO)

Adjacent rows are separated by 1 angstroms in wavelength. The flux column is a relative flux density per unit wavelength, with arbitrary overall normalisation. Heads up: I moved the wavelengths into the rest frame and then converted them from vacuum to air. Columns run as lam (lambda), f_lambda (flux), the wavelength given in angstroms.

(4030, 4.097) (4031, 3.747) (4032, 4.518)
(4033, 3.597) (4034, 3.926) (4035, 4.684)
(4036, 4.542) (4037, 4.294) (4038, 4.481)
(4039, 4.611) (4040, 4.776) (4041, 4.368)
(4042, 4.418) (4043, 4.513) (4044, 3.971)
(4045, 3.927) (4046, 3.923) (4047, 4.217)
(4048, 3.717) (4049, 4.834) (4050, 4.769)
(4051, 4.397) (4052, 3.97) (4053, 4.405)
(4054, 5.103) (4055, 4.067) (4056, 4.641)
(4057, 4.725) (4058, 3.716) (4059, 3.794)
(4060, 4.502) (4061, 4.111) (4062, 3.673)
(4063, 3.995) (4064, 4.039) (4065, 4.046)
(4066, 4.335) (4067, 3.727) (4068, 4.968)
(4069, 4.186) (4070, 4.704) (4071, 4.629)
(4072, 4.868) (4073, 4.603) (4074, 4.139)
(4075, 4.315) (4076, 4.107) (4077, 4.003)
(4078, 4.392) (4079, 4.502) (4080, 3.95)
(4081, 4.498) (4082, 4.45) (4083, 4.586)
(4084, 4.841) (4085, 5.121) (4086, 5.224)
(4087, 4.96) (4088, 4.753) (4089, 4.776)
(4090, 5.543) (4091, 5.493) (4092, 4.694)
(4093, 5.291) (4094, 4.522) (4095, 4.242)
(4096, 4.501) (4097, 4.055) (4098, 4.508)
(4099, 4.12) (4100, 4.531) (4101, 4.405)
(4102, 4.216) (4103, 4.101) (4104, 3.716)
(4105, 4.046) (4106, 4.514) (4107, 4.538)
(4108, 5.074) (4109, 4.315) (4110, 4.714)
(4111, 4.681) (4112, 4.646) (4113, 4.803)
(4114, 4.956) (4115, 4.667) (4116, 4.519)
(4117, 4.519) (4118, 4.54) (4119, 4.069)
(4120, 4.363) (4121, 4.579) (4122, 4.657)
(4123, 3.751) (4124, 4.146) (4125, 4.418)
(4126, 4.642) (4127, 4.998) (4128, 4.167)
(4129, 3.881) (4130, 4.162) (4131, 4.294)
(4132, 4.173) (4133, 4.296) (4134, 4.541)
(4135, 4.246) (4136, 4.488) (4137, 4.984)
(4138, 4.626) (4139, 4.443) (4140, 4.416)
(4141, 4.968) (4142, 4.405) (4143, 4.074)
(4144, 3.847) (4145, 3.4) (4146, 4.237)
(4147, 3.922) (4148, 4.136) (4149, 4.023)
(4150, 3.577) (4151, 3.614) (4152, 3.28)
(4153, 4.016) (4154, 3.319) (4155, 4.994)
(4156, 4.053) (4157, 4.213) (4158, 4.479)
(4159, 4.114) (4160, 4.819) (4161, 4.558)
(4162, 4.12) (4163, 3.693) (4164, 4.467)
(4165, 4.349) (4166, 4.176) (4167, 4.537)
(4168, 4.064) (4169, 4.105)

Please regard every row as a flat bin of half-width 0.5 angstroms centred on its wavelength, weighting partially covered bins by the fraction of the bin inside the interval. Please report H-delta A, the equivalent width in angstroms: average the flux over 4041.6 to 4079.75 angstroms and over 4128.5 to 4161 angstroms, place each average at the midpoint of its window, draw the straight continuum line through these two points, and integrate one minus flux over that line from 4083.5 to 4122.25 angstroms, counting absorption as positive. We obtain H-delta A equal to -3.4 angstroms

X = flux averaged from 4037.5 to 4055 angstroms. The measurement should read 4.37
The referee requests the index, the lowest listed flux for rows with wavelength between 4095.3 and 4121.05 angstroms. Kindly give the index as 3.716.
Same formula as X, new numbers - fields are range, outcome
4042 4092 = 4.43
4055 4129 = 4.46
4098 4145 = 4.41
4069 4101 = 4.6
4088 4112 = 4.55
